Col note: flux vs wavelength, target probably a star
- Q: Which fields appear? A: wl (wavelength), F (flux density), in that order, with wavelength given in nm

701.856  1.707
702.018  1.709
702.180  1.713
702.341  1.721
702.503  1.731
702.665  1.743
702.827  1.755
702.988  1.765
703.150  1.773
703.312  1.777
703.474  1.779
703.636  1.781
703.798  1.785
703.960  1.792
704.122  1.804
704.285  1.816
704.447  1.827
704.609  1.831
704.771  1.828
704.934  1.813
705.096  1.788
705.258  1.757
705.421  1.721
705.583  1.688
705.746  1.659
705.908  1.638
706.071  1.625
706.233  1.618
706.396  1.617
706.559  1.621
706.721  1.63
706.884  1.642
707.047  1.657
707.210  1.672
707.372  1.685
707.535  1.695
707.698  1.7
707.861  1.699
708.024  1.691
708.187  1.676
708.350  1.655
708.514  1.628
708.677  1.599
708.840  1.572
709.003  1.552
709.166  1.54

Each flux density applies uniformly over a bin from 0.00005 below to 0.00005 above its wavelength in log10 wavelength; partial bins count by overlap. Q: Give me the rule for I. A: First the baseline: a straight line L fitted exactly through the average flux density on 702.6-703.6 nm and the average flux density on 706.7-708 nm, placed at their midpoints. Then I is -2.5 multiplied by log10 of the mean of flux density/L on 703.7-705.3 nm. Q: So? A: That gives -0.04 mag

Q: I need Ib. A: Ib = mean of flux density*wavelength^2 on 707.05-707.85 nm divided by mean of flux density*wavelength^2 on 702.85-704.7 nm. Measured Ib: 1.0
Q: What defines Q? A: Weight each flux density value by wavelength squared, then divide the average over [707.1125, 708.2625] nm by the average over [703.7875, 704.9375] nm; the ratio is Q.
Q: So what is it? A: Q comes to 0.94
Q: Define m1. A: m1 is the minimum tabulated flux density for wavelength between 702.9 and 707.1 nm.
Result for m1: 1.617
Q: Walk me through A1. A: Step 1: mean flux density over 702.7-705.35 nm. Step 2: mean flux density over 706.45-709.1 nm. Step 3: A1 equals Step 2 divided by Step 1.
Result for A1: 0.9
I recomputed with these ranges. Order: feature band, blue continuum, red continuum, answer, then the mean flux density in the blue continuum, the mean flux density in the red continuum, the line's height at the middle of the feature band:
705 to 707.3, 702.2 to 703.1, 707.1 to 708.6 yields 0.02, 1.74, 1.68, 1.7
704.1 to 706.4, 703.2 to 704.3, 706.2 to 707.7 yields -0.01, 1.79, 1.65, 1.72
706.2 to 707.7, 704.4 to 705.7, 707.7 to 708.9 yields 0.03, 1.78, 1.65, 1.7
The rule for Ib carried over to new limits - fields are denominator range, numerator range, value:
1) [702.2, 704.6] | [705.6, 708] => 0.94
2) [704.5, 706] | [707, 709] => 0.96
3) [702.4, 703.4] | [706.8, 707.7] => 0.96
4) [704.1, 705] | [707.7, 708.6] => 0.93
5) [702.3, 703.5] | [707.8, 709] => 0.95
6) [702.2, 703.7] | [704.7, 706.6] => 0.97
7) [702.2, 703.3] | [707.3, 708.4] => 0.98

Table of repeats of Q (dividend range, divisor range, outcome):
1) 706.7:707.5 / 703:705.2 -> 0.93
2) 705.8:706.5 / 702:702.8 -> 0.95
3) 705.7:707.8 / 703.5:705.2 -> 0.92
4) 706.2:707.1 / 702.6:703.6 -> 0.93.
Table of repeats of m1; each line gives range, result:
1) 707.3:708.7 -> 1.599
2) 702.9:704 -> 1.765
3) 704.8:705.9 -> 1.659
